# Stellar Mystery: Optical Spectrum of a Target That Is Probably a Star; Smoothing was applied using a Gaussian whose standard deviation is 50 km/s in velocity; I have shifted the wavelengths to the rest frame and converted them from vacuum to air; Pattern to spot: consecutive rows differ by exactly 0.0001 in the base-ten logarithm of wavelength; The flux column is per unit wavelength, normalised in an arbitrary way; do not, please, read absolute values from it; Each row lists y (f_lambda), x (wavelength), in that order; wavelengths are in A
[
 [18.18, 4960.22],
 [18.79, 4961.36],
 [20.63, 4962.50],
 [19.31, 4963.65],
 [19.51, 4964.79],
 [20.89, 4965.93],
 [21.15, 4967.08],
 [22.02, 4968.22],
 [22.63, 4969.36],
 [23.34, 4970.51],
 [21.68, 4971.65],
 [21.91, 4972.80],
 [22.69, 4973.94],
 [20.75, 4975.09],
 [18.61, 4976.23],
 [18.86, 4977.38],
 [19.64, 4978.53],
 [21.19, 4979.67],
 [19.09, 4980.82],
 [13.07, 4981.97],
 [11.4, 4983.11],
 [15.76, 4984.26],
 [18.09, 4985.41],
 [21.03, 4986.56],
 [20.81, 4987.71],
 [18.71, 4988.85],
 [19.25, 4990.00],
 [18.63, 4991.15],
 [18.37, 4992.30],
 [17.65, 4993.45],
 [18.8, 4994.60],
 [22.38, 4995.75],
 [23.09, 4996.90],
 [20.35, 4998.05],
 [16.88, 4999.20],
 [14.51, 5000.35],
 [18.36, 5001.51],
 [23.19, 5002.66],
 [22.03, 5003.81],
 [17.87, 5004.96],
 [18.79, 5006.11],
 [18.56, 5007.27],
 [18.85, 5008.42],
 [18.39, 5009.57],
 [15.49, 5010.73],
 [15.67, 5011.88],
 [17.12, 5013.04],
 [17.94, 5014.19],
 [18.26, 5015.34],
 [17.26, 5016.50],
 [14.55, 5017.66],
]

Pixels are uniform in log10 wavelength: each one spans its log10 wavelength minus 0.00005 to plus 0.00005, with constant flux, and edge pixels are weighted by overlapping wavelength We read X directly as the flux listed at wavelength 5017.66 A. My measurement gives 14.55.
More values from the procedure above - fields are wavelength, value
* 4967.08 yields 21.15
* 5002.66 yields 23.19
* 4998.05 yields 20.35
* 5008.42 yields 18.85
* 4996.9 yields 23.09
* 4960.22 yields 18.18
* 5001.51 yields 18.36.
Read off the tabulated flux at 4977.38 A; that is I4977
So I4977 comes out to 18.86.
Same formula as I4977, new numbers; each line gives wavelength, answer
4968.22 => 22.02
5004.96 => 17.87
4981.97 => 13.07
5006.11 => 18.79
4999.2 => 16.88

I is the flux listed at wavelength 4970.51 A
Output 23.34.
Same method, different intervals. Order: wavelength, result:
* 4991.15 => 18.63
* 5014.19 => 17.94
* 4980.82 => 19.09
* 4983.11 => 11.4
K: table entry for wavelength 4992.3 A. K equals 18.37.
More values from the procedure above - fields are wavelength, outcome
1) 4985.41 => 18.09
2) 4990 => 19.25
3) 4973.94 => 22.69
